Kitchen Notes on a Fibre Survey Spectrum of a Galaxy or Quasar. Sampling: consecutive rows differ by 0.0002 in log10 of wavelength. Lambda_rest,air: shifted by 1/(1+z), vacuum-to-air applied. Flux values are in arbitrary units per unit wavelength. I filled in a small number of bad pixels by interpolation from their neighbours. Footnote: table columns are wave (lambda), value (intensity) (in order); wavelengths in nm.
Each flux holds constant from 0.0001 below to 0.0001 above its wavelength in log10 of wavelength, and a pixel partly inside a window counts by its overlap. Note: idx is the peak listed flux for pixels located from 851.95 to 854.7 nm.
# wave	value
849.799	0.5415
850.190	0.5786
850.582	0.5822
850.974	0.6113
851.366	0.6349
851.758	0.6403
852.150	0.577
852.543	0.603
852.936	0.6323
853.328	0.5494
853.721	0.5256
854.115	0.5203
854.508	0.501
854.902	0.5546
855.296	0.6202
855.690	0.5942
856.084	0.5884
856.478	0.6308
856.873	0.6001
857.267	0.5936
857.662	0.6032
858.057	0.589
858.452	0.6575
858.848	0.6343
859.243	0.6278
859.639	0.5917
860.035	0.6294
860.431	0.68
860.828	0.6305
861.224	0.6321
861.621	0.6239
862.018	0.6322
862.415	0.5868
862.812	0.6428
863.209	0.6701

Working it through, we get 0.6323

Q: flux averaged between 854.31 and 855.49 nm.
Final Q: 0.558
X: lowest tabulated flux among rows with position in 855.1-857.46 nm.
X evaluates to 0.5884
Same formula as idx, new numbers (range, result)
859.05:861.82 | 0.68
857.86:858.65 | 0.6575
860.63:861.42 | 0.6321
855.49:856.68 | 0.6308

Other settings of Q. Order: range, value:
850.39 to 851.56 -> 0.609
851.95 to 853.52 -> 0.591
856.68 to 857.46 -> 0.597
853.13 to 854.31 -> 0.532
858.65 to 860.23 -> 0.621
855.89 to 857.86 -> 0.603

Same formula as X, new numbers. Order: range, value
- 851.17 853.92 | 0.5256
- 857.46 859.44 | 0.589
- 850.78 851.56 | 0.6113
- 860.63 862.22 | 0.6239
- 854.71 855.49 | 0.5546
